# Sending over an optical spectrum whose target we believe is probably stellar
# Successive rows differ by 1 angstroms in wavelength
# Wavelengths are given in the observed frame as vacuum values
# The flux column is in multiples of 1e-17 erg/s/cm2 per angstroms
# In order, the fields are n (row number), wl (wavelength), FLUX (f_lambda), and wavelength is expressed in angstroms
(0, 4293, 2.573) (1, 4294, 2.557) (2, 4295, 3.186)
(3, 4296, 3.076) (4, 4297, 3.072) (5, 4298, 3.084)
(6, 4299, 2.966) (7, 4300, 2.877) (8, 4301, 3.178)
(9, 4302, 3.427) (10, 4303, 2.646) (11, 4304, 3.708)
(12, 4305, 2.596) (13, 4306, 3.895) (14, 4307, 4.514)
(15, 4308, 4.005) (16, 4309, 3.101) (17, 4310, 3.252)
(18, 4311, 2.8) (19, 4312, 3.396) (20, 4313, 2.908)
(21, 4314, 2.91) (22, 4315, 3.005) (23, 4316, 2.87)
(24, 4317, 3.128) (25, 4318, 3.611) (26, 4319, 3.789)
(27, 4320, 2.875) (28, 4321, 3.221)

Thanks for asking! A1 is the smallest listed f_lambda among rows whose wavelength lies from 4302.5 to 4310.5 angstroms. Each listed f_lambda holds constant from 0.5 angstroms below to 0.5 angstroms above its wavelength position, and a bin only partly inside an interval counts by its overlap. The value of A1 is 2.596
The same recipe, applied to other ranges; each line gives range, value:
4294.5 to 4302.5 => 2.877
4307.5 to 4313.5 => 2.8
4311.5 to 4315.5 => 2.908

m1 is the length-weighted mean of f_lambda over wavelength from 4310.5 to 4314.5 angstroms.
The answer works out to 3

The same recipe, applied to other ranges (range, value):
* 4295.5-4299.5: 3.05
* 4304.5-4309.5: 3.62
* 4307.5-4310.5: 3.45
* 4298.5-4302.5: 3.11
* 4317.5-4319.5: 3.7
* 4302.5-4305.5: 2.98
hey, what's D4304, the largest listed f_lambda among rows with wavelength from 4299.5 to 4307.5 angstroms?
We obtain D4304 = 4.514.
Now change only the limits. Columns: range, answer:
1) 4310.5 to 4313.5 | 3.396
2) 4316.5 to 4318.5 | 3.611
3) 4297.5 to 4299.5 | 3.084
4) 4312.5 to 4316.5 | 3.005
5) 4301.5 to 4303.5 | 3.427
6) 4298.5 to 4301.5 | 3.178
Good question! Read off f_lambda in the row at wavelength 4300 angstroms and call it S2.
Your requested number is 2.877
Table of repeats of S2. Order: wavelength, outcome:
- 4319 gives 3.789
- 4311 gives 2.8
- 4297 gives 3.072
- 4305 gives 2.596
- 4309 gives 3.101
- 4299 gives 2.966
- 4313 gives 2.908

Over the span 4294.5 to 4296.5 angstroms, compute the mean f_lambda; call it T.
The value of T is 3.13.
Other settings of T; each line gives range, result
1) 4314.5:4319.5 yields 3.28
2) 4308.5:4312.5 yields 3.14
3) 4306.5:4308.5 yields 4.26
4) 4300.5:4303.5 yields 3.08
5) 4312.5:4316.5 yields 2.92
